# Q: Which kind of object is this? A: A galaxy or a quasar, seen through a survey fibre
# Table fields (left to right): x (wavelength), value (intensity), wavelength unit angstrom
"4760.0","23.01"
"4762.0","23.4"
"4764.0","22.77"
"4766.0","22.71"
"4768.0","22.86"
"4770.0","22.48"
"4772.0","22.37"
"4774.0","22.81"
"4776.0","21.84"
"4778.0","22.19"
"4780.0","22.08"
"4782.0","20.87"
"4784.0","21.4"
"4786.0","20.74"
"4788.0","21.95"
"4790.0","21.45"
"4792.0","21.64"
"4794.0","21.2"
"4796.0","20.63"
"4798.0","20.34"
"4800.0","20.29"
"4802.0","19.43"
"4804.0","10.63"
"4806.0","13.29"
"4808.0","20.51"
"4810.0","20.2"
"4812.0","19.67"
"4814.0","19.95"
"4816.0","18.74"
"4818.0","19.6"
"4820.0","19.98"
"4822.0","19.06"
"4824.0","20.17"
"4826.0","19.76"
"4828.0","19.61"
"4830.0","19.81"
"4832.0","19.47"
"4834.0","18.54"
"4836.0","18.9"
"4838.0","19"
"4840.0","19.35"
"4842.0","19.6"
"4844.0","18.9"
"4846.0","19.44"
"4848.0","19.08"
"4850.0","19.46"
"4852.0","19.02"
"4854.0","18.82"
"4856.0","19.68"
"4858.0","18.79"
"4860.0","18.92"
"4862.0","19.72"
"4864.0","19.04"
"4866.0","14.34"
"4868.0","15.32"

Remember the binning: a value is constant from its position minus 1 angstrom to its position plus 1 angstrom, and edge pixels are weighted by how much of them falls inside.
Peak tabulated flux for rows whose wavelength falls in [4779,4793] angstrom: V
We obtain 22.08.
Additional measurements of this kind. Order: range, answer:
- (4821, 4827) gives 20.17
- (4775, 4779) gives 22.19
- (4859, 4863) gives 19.72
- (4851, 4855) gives 19.02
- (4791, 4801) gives 21.64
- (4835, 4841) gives 19.35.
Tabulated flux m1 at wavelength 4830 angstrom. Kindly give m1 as 19.81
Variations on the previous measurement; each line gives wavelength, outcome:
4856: 19.68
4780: 22.08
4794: 21.2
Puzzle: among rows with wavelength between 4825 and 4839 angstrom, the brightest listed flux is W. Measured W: 19.81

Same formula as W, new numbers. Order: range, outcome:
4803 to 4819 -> 20.51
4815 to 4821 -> 19.98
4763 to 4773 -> 22.86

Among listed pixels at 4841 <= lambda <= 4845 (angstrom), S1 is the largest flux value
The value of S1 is 19.6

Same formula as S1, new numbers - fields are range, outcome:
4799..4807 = 20.29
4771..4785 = 22.81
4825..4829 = 19.76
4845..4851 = 19.46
